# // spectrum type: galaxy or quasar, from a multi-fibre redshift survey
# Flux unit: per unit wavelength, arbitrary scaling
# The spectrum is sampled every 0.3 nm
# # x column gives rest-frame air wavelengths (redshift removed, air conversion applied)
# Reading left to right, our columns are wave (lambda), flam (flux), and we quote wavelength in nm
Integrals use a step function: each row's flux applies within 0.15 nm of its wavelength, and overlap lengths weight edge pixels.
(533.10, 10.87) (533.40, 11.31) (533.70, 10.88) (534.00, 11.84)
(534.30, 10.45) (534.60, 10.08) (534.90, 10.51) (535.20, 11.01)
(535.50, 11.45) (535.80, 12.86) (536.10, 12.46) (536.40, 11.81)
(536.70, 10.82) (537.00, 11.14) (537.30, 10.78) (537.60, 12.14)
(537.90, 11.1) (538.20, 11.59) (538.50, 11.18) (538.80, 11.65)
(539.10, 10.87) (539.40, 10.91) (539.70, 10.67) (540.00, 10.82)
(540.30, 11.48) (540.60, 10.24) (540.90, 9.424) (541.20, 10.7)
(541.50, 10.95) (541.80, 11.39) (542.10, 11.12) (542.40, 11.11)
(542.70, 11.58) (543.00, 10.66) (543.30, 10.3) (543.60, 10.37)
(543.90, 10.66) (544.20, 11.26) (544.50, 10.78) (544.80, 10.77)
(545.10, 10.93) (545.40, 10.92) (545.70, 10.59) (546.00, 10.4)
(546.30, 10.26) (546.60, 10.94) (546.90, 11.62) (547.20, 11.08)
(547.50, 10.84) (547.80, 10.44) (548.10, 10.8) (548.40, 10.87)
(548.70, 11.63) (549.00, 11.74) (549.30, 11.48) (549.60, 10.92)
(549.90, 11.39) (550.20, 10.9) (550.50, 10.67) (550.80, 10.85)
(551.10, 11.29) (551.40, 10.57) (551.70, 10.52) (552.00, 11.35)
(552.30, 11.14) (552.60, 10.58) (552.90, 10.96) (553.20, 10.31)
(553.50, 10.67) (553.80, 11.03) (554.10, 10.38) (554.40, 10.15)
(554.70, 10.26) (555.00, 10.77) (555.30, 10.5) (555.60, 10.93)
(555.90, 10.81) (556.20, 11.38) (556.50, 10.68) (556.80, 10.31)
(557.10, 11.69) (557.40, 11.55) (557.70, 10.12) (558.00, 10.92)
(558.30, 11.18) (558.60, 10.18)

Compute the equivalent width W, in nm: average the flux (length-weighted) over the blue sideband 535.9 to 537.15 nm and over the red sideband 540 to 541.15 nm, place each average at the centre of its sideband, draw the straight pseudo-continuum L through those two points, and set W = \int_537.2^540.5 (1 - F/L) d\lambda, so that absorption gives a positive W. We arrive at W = -0.07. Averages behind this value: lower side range 11.6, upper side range 10.5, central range 11.2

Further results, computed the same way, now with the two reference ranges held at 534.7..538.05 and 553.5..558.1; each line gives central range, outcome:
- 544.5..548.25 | 0.10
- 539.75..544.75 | 0.19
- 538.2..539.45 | 0.01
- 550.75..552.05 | 0.00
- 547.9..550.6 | -0.04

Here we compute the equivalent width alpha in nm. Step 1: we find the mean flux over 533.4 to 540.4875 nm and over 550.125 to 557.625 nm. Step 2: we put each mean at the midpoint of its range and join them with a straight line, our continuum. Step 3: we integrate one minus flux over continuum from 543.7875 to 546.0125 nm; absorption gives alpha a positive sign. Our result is 0.044 nm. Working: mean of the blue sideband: 11.2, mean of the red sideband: 10.8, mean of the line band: 10.8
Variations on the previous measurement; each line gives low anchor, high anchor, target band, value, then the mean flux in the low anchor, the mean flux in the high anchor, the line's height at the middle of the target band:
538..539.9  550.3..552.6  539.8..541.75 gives 0.08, 11.1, 10.9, 11.1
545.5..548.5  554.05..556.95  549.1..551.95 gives -0.07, 10.8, 10.6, 10.7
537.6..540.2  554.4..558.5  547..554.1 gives -0.01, 11.2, 10.8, 10.9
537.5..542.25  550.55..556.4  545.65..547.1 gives 0.01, 11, 10.8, 10.9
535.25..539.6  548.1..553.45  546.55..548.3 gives 0.03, 11.5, 11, 11.1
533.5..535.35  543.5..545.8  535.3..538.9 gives -0.26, 10.8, 10.8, 10.8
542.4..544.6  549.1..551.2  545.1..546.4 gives 0.04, 10.8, 11.1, 10.9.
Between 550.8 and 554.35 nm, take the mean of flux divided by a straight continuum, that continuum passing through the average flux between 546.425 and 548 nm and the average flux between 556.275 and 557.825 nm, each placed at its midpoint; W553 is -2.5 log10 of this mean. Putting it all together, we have 0.015 mag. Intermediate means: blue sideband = 11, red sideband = 10.9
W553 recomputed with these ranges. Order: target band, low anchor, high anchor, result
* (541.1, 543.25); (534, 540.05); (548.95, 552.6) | 0.011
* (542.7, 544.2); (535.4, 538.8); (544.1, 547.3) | 0.037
